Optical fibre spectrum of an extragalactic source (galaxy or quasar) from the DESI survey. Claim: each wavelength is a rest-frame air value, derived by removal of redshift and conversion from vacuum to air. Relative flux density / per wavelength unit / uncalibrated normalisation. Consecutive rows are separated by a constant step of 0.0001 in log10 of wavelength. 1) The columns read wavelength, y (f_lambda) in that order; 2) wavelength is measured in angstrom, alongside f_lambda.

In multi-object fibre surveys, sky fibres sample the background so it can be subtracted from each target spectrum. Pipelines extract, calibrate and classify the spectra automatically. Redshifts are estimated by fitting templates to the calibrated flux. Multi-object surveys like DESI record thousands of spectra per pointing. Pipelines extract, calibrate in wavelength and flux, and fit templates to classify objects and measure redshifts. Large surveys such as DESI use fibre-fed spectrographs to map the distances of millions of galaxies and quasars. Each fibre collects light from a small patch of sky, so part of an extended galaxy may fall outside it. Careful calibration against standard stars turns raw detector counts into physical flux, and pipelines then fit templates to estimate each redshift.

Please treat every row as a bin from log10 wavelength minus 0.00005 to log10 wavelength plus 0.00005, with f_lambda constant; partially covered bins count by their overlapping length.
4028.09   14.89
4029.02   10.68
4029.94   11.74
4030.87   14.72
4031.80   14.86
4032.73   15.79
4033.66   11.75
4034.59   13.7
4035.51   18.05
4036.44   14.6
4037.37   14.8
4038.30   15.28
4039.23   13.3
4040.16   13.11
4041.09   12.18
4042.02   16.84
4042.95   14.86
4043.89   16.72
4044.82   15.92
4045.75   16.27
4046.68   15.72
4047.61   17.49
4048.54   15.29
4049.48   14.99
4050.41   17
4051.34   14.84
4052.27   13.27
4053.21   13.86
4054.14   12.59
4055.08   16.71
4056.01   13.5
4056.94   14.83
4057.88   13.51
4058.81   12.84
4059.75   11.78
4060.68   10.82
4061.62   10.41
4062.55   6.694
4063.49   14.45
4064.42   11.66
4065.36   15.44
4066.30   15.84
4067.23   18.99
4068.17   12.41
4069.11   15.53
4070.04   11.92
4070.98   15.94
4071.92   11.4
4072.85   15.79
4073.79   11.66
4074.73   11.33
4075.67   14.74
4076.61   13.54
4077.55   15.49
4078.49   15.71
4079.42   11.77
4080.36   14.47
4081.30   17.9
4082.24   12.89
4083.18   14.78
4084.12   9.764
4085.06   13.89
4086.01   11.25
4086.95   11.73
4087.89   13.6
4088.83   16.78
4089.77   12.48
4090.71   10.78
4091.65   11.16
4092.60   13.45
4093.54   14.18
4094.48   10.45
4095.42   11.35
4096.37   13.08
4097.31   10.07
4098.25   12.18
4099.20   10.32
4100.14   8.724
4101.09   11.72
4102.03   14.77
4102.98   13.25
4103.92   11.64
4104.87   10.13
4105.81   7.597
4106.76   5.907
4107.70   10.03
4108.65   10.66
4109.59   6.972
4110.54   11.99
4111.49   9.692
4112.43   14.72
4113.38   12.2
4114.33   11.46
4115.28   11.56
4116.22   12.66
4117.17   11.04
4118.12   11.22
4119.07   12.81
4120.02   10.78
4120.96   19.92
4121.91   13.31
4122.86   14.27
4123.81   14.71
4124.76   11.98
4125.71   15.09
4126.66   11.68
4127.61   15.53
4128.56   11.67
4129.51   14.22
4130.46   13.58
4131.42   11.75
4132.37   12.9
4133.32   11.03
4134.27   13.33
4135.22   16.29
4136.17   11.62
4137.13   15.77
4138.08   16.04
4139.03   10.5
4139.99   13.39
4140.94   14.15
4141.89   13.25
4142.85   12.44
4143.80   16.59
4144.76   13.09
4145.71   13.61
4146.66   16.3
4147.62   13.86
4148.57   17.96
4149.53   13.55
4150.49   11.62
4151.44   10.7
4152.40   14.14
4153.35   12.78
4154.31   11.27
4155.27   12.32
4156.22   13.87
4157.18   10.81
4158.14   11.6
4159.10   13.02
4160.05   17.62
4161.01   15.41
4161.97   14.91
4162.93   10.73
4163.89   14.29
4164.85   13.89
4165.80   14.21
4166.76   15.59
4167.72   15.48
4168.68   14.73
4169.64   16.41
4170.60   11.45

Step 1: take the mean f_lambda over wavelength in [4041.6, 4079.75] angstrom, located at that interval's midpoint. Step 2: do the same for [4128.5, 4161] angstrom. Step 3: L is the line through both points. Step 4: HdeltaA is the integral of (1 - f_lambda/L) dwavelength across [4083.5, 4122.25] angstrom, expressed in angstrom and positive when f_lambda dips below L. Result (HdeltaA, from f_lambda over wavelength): 5.81 angstrom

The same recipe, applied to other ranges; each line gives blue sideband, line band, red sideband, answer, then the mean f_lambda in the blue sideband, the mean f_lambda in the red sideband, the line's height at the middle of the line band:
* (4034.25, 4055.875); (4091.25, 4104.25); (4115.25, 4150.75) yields 2.11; 15.1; 13.6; 14.2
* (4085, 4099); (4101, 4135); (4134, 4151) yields 2.71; 12.3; 14.1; 13.2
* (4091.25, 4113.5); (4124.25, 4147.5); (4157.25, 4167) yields -1.63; 11.1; 14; 12.7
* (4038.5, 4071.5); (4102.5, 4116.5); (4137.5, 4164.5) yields 3.21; 14.2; 13.6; 13.9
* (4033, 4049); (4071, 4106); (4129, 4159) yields 3.97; 15.1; 13.4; 14.3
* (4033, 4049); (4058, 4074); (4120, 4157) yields 1.64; 15.1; 13.6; 14.7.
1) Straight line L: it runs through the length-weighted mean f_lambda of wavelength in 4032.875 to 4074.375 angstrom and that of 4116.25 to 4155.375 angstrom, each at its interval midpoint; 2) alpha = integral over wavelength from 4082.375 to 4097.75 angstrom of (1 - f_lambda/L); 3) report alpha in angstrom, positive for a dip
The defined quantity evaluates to 1.6 angstrom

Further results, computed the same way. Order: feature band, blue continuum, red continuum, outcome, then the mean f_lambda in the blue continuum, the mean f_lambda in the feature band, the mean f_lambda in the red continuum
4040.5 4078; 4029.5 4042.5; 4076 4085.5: 0.2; 14.3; 14.1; 14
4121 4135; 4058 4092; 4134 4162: 0.1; 13.3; 13.5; 13.7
